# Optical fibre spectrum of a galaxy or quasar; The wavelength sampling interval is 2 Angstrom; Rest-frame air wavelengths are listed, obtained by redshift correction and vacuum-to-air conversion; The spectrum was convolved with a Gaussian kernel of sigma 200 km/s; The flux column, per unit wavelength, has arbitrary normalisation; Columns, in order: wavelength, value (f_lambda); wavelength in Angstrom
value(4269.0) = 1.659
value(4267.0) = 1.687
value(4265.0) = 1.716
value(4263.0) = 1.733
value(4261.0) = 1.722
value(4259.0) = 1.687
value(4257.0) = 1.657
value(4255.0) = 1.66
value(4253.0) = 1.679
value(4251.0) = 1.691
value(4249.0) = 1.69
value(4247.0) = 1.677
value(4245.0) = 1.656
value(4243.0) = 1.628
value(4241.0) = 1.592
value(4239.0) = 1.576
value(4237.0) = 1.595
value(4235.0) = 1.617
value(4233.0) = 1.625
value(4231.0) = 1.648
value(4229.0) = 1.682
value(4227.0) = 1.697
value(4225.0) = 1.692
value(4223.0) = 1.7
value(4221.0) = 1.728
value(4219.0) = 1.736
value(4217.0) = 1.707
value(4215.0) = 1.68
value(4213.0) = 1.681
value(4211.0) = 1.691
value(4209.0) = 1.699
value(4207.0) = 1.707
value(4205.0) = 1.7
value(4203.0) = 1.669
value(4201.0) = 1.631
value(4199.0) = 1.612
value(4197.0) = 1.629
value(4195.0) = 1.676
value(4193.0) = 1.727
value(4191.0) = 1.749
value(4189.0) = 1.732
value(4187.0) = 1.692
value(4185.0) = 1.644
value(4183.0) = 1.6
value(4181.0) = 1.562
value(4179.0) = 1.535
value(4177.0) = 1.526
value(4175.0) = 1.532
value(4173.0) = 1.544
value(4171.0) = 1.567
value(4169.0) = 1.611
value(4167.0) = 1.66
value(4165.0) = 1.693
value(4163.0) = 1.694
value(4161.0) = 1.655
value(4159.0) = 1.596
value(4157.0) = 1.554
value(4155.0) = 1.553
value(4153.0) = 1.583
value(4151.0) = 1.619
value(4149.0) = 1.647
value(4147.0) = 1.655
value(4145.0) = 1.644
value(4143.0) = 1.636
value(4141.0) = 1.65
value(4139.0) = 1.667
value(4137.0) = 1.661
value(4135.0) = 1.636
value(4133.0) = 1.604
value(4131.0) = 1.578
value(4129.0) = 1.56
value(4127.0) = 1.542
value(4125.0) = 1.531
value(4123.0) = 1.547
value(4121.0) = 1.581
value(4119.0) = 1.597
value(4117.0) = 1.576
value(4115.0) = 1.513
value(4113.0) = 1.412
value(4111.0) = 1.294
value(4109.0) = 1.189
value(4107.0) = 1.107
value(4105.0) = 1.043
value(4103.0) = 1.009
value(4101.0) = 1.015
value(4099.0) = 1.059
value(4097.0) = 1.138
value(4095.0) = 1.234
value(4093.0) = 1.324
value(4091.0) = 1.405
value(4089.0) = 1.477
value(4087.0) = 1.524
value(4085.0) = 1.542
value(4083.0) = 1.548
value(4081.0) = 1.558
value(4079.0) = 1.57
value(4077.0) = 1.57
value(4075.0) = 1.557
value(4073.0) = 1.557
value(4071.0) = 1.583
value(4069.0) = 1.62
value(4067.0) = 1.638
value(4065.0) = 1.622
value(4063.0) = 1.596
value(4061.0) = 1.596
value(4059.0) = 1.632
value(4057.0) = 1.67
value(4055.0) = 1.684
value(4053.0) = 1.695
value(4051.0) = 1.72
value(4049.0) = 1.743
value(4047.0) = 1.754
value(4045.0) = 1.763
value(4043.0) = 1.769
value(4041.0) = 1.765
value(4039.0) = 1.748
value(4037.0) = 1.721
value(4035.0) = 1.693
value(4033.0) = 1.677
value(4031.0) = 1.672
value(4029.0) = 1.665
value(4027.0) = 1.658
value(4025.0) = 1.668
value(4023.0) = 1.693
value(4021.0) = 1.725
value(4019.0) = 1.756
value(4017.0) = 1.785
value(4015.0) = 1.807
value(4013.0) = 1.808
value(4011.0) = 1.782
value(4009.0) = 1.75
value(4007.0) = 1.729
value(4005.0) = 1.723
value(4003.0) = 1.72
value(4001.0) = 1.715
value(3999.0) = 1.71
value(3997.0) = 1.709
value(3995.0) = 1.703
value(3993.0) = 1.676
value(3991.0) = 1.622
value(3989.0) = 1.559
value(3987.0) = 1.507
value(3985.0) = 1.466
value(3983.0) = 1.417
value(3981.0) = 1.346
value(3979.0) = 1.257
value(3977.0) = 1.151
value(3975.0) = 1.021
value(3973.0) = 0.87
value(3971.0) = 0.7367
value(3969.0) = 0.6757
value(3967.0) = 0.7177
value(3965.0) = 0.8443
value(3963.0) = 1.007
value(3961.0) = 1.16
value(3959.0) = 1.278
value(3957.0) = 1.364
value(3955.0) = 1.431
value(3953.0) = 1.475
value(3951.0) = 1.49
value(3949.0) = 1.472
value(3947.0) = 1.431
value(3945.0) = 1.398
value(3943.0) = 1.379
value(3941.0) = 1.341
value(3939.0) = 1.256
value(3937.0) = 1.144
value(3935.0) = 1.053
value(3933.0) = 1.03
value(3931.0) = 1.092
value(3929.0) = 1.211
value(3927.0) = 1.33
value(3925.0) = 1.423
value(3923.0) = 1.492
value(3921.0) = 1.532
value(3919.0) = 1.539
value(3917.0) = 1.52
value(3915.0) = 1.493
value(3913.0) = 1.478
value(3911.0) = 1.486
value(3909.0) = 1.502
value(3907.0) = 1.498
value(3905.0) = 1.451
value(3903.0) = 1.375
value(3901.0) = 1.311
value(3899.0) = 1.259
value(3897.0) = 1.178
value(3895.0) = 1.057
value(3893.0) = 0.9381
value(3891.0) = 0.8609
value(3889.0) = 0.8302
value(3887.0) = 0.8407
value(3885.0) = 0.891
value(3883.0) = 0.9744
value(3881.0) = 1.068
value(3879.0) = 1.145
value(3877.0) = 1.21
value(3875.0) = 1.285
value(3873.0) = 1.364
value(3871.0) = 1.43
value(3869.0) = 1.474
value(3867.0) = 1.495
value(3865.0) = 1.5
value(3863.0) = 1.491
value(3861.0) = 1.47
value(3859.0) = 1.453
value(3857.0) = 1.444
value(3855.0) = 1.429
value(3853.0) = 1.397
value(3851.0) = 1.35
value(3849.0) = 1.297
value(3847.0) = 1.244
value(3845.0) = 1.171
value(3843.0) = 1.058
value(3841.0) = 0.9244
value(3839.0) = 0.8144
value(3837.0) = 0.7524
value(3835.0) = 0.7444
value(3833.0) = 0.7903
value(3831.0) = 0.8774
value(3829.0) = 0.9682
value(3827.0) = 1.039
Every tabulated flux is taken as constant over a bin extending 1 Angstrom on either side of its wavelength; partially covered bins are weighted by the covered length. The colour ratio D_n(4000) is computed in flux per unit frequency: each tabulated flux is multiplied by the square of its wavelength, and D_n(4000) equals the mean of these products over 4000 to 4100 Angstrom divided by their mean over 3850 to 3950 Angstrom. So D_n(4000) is 1.35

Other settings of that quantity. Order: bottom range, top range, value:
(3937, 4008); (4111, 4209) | 1.31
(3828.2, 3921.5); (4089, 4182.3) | 1.38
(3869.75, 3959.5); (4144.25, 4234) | 1.47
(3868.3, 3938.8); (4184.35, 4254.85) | 1.56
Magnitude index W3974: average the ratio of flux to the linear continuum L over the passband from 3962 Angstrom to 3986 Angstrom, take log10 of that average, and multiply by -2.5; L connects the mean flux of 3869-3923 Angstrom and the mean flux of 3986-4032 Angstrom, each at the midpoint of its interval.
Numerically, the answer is 0.44 mag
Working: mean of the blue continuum 1.26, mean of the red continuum 1.7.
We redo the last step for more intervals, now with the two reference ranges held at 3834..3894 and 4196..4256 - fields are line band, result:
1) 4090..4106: 0.28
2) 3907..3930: -0.17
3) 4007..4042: -0.23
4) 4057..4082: -0.10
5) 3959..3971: 0.41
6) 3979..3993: -0.11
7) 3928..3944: 0.08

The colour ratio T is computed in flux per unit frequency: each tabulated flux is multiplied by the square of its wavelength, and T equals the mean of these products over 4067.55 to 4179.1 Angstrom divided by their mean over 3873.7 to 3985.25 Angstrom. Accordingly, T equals 1.35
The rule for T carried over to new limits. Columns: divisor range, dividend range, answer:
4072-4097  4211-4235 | 1.22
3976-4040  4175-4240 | 1.11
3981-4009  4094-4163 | 0.97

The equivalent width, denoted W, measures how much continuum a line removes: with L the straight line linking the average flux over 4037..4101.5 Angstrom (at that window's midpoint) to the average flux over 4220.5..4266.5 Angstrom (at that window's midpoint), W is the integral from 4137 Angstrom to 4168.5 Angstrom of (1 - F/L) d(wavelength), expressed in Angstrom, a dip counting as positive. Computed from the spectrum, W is -0.46 Angstrom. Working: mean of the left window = 1.56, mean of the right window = 1.67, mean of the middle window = 1.63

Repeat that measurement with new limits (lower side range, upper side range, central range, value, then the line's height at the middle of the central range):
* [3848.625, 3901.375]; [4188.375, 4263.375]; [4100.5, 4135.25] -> 3.01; 1.54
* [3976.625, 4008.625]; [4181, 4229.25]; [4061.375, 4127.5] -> 8.09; 1.63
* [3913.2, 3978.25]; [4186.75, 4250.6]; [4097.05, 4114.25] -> 3.98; 1.49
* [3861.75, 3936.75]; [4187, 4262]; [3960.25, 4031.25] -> -3.54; 1.39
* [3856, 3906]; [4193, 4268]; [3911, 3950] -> -1.76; 1.29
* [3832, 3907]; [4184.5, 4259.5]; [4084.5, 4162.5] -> 3.67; 1.54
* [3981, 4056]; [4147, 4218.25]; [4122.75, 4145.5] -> 0.67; 1.65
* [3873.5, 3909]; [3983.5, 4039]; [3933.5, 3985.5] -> 9.05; 1.45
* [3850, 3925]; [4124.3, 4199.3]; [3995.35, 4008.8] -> -2.59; 1.44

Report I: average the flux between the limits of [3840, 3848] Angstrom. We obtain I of 1.1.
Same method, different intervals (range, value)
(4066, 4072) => 1.61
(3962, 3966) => 0.926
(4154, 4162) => 1.59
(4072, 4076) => 1.56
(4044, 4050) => 1.75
